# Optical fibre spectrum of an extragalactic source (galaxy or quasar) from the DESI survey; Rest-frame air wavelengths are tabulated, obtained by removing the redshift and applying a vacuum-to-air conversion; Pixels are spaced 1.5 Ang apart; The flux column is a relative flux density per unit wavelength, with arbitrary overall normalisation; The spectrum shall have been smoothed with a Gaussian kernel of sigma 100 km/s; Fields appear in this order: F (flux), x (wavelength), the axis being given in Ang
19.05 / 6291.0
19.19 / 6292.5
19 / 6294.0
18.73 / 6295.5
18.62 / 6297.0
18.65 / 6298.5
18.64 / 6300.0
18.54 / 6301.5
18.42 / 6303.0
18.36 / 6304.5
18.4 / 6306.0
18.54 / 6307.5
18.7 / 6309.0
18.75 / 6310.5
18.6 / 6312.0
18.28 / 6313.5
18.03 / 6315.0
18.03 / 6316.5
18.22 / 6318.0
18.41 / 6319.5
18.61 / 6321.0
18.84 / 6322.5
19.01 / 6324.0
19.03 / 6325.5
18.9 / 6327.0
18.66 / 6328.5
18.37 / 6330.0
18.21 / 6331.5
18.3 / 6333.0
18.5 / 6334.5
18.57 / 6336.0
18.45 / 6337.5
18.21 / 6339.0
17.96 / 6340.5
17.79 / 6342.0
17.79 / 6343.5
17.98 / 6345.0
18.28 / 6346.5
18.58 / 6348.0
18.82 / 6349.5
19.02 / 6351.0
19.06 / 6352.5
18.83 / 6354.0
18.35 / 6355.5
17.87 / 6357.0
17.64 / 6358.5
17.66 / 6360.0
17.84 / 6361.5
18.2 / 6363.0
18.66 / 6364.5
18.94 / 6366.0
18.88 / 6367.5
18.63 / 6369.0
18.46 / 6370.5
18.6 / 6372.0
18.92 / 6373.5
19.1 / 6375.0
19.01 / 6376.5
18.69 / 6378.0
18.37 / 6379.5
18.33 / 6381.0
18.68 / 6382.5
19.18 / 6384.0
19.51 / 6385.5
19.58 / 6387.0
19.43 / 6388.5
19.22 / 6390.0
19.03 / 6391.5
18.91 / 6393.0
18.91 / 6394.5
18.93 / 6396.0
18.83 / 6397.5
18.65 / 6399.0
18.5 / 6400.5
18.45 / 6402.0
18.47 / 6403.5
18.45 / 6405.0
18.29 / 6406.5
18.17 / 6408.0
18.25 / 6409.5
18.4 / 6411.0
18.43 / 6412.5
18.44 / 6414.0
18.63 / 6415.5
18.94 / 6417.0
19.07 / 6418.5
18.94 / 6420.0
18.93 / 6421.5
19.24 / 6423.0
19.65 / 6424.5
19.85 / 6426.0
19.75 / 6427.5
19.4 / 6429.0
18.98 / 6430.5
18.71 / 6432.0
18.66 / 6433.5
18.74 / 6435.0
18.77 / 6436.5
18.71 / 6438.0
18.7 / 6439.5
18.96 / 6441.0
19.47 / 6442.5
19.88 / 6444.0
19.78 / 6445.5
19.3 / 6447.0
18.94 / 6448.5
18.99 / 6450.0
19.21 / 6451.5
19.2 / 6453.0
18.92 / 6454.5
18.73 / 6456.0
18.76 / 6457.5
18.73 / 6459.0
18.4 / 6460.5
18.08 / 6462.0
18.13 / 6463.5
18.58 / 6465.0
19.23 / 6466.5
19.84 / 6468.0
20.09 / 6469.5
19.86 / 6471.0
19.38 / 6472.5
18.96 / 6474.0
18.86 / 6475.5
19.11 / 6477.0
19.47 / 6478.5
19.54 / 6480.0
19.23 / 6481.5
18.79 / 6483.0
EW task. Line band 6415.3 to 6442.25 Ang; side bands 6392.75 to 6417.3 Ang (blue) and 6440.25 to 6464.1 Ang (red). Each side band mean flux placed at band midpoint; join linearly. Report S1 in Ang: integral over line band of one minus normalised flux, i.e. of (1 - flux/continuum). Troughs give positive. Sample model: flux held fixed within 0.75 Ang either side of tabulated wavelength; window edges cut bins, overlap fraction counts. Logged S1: -0.41 Ang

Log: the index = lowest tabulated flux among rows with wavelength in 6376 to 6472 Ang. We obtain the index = 18.08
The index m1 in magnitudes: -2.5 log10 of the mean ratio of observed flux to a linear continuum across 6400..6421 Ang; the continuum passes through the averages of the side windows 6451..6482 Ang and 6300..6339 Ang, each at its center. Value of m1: 0.018 mag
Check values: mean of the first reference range 18.5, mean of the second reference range 19.1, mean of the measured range 18.5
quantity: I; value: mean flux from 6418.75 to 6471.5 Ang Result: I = 19.1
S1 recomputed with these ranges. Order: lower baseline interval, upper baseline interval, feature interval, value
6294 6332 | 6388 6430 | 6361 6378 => 0.1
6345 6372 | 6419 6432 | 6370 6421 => 0.4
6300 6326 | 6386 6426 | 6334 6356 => 0.2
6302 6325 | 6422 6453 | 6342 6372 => 0.6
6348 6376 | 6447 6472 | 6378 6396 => -0.3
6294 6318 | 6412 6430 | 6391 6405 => 0.2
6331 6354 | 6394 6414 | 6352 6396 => -0.6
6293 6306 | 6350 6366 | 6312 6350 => 0.2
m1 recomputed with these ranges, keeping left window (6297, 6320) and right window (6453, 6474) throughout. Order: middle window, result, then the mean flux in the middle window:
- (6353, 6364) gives 0.031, 18.1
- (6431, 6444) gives 0.000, 18.9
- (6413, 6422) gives 0.001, 18.8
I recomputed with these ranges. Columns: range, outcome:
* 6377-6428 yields 18.9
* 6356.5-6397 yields 18.7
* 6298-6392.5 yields 18.6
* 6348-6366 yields 18.4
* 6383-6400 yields 19.1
